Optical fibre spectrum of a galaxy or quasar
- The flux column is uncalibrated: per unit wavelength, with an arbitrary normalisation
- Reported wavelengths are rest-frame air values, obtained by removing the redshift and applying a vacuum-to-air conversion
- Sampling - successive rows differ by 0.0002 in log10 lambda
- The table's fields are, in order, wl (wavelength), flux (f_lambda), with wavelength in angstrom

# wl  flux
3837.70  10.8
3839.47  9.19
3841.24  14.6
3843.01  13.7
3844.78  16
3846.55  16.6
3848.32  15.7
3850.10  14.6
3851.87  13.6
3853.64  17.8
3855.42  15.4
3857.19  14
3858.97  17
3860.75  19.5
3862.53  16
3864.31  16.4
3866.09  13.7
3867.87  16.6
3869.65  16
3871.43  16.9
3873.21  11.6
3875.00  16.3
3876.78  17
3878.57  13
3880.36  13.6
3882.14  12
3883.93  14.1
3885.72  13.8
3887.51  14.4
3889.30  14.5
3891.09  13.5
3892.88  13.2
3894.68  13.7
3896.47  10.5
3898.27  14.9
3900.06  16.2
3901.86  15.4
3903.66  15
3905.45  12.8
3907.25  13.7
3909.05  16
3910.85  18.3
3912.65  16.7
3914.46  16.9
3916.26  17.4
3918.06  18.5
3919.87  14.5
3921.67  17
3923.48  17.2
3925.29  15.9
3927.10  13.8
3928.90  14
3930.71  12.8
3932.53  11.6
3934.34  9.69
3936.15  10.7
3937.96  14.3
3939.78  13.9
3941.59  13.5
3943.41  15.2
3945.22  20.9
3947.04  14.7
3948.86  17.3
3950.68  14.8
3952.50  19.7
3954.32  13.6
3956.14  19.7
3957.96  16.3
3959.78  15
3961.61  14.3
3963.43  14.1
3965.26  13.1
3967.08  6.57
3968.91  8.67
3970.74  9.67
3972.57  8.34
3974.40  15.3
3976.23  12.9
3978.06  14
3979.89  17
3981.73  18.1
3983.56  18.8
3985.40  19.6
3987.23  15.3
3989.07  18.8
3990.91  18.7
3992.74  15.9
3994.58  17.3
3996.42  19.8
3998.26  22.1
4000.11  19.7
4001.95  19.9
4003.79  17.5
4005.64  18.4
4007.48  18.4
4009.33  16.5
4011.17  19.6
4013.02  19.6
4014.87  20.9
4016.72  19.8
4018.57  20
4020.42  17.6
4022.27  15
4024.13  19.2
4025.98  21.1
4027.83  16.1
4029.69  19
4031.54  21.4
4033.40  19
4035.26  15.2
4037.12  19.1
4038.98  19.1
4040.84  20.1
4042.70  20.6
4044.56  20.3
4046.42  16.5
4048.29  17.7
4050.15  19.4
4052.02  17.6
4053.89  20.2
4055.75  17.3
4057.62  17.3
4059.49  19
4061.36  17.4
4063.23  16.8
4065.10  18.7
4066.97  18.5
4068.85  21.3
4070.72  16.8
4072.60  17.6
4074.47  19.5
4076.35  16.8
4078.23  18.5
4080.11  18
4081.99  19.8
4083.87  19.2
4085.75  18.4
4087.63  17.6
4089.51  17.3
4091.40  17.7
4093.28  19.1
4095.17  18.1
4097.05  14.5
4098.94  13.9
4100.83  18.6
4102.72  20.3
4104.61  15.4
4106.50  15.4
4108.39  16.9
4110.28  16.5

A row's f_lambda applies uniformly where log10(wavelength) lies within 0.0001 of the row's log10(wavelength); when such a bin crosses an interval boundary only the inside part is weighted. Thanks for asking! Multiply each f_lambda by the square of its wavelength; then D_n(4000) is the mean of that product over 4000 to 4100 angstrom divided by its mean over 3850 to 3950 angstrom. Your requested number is 1.3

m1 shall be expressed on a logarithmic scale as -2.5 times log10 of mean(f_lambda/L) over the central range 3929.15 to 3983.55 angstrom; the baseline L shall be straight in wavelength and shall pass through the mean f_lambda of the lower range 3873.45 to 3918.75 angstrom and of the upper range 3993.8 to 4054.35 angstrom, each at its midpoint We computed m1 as 0.19 mag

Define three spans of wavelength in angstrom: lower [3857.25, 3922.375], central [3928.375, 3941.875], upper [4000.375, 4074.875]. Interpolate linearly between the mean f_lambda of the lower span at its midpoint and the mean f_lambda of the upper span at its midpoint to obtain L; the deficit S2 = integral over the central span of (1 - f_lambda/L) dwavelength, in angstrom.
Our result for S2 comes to 3.1 angstrom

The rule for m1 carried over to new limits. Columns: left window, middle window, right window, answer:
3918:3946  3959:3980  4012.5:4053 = 0.297 mag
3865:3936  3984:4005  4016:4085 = -0.091 mag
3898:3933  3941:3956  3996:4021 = 0.025 mag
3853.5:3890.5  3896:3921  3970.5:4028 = 0.020 mag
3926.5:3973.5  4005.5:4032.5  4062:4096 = -0.167 mag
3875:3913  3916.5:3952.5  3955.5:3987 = -0.047 mag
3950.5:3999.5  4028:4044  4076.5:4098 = -0.134 mag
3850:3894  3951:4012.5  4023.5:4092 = 0.061 mag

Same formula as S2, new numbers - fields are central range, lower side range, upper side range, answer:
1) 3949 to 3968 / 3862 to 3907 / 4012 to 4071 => 1.8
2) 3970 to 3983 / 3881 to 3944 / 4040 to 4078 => 1.9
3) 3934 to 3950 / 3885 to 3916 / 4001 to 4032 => 1.5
